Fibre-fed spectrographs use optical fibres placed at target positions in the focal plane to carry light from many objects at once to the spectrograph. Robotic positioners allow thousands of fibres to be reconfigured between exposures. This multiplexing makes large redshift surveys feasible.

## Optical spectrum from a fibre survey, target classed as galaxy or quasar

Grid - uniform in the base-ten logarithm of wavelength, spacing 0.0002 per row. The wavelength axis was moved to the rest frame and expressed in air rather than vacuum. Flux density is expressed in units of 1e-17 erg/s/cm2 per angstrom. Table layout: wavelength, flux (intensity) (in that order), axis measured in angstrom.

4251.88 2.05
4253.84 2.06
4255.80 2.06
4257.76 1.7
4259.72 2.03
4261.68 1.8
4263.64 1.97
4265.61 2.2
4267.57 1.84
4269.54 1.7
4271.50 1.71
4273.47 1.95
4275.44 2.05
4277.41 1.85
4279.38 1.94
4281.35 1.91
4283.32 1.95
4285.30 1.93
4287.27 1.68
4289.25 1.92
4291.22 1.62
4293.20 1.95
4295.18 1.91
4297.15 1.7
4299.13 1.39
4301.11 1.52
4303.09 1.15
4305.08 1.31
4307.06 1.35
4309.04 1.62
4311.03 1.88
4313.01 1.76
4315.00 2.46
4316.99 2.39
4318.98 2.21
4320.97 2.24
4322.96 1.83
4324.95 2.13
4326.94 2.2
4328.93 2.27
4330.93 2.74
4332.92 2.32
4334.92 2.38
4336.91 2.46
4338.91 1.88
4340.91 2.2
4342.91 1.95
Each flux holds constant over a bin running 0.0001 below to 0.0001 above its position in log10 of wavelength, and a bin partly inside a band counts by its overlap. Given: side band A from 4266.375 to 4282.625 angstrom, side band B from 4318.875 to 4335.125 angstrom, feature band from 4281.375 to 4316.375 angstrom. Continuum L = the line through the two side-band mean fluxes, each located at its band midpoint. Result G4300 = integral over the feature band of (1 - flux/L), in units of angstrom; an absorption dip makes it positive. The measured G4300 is 5.53 angstrom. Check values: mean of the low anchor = 1.88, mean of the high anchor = 2.25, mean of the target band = 1.72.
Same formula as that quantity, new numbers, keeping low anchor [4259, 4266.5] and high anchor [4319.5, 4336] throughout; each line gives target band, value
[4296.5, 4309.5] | 4.5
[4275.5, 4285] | 0.6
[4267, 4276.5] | 0.9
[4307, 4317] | 1.3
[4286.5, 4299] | 2.1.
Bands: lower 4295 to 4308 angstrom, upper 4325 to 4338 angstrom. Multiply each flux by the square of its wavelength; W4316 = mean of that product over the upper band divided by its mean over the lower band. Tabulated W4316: 1.66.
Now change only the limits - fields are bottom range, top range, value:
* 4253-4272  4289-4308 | 0.83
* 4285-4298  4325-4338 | 1.33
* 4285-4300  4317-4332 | 1.29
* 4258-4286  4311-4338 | 1.20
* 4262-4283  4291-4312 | 0.84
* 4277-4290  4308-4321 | 1.11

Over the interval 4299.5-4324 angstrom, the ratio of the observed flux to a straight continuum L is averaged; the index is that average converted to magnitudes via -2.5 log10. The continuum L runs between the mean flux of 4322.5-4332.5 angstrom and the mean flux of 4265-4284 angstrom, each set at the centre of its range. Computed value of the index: 0.20 mag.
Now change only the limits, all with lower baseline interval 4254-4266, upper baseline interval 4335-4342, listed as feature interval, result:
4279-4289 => 0.08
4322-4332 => -0.03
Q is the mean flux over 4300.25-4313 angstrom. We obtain 1.49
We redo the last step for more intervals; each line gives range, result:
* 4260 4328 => 1.86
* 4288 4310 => 1.59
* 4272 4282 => 1.93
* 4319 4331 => 2.19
